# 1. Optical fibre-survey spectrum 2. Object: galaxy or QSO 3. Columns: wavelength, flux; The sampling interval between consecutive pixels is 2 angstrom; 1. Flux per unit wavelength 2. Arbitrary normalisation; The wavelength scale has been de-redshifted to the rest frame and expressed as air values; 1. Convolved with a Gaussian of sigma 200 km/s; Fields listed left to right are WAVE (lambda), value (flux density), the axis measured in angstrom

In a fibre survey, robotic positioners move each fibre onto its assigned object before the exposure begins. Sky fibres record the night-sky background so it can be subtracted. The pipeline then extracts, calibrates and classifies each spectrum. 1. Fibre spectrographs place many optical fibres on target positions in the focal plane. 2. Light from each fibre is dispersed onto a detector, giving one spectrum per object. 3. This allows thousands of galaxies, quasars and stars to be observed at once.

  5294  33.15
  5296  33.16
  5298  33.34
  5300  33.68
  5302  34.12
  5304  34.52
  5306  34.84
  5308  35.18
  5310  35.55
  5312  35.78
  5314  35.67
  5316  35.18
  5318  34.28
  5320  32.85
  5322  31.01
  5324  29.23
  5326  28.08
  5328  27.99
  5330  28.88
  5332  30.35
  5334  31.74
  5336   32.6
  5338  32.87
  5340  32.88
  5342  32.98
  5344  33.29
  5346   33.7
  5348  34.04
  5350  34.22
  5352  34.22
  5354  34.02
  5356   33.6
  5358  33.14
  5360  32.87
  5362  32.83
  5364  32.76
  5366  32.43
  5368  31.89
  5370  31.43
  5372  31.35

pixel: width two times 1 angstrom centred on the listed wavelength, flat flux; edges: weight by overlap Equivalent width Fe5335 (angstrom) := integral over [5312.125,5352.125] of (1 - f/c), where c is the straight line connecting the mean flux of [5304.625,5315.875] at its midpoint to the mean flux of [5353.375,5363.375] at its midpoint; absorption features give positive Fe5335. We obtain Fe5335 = 2.4 angstrom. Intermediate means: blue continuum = 35.4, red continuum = 33.2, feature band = 32.3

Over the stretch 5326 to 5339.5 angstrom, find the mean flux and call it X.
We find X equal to 30.6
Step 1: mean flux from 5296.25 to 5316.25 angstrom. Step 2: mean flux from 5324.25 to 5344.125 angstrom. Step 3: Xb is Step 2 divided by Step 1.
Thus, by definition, 0.89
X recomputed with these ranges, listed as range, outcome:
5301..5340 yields 32.7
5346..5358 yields 33.9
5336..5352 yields 33.4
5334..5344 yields 32.8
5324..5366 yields 32.3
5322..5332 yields 29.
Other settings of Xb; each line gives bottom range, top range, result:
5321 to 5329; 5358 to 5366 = 1.13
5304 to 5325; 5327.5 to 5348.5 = 0.94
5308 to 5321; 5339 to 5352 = 0.96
